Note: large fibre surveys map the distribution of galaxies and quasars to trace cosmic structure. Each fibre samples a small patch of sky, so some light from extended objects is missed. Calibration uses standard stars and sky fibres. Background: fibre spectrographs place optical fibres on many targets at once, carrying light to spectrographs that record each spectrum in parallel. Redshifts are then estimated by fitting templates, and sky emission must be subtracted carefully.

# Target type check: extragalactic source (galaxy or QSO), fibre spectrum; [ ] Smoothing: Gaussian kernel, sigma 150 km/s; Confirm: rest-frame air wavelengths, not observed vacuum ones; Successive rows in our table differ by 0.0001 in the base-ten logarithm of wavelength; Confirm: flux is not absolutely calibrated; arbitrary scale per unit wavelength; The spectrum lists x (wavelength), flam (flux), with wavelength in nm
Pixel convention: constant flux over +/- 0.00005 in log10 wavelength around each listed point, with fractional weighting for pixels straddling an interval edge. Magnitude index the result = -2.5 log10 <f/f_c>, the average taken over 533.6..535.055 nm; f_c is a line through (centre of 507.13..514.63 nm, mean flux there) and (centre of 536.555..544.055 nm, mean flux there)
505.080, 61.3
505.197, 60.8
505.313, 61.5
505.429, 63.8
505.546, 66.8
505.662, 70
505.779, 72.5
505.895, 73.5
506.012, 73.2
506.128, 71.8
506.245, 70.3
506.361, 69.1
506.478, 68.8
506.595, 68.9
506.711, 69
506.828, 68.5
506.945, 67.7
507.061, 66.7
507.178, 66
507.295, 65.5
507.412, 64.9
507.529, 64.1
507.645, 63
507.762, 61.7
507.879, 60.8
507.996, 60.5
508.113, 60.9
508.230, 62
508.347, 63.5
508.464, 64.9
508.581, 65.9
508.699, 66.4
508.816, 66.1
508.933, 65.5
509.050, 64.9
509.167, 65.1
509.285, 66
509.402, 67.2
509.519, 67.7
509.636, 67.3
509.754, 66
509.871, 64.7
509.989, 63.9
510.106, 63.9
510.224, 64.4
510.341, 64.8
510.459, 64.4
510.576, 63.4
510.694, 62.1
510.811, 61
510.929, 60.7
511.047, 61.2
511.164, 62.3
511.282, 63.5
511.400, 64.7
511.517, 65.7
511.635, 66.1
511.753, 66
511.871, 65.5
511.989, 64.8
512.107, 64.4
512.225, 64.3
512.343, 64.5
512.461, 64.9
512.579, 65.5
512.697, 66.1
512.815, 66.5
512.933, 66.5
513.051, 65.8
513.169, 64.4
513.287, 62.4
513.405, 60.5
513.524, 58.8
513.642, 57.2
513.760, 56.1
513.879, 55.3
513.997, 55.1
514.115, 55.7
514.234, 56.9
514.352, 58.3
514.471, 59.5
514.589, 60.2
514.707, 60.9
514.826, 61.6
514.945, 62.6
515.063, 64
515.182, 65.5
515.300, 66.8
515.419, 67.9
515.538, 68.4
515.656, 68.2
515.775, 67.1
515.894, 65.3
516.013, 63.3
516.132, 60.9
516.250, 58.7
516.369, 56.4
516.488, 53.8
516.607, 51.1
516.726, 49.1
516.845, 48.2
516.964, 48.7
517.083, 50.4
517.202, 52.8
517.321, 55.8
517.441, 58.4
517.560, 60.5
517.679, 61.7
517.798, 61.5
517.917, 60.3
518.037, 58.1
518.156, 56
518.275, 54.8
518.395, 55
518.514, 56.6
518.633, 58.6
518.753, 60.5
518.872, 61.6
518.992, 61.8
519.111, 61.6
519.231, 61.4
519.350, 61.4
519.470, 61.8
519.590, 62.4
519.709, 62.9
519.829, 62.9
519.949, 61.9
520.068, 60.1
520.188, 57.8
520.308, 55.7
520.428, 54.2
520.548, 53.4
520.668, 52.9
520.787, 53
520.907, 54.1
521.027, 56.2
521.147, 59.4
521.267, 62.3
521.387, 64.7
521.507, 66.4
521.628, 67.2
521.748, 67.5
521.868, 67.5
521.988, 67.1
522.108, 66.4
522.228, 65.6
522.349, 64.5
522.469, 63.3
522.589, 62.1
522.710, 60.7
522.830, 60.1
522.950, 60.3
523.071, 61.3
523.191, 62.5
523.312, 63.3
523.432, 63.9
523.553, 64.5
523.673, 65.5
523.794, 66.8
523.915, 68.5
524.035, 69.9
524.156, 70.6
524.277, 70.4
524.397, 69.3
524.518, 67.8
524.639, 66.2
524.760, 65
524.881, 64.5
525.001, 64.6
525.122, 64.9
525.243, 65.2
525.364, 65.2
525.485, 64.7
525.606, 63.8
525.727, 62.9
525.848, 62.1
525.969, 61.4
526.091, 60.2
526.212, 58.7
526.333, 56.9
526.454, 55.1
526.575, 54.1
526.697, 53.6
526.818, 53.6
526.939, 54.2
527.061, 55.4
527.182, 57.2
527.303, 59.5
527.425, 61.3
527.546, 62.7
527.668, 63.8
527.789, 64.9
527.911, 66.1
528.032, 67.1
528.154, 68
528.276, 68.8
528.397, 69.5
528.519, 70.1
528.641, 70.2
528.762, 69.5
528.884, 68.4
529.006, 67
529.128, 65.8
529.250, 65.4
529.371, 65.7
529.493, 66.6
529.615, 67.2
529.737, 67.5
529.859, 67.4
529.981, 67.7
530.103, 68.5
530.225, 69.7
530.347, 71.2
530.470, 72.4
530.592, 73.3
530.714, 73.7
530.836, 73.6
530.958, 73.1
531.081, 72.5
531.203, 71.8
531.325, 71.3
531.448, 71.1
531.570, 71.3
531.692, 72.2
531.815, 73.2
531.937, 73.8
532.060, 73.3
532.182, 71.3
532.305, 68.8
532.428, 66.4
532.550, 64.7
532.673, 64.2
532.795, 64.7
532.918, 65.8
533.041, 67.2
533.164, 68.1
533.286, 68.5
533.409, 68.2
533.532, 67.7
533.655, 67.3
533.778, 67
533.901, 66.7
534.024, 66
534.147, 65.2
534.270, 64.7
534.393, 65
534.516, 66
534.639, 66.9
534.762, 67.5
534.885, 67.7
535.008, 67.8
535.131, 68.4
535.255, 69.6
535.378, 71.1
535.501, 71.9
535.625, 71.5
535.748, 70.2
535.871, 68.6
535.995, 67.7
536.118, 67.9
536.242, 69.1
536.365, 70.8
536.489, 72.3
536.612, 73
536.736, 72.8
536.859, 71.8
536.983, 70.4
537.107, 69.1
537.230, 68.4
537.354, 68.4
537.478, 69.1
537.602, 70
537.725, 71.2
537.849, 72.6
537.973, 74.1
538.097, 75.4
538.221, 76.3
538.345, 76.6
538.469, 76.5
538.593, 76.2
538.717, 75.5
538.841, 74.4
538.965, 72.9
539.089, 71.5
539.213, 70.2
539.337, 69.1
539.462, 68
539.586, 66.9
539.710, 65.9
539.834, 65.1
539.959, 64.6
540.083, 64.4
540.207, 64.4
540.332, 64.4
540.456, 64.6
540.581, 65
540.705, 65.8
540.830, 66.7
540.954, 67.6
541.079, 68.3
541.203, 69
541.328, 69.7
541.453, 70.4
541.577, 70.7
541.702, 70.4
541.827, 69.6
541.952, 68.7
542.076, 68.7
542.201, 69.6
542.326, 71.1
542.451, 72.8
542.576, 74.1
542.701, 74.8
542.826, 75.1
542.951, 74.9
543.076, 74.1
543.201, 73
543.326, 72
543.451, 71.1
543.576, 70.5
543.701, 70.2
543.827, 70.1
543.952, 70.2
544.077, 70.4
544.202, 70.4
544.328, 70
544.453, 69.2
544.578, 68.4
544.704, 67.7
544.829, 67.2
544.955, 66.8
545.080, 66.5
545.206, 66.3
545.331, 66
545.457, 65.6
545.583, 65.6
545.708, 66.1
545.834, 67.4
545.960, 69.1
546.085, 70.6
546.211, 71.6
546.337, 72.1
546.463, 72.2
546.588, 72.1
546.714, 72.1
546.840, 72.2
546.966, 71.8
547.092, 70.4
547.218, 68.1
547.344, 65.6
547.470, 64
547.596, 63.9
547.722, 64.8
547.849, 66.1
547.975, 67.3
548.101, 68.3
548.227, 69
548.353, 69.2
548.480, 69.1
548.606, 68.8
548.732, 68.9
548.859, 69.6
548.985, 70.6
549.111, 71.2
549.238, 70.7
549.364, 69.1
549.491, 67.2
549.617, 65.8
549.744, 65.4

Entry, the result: 0.04 mag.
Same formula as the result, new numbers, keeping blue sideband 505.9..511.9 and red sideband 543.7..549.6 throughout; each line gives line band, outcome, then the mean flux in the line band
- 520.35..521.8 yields 0.13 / 59.2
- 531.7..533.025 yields -0.02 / 68.7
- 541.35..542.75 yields -0.04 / 70.9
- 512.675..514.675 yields 0.10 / 60.2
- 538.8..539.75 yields -0.03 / 69.9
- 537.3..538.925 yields -0.09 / 73.6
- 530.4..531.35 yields -0.08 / 72.7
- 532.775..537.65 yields -0.01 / 68.5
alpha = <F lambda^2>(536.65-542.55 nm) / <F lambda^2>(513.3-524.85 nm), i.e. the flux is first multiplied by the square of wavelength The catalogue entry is 1.24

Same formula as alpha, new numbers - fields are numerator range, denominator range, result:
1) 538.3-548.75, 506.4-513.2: 1.22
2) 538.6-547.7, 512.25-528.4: 1.23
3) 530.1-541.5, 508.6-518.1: 1.22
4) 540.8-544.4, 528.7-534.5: 1.07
